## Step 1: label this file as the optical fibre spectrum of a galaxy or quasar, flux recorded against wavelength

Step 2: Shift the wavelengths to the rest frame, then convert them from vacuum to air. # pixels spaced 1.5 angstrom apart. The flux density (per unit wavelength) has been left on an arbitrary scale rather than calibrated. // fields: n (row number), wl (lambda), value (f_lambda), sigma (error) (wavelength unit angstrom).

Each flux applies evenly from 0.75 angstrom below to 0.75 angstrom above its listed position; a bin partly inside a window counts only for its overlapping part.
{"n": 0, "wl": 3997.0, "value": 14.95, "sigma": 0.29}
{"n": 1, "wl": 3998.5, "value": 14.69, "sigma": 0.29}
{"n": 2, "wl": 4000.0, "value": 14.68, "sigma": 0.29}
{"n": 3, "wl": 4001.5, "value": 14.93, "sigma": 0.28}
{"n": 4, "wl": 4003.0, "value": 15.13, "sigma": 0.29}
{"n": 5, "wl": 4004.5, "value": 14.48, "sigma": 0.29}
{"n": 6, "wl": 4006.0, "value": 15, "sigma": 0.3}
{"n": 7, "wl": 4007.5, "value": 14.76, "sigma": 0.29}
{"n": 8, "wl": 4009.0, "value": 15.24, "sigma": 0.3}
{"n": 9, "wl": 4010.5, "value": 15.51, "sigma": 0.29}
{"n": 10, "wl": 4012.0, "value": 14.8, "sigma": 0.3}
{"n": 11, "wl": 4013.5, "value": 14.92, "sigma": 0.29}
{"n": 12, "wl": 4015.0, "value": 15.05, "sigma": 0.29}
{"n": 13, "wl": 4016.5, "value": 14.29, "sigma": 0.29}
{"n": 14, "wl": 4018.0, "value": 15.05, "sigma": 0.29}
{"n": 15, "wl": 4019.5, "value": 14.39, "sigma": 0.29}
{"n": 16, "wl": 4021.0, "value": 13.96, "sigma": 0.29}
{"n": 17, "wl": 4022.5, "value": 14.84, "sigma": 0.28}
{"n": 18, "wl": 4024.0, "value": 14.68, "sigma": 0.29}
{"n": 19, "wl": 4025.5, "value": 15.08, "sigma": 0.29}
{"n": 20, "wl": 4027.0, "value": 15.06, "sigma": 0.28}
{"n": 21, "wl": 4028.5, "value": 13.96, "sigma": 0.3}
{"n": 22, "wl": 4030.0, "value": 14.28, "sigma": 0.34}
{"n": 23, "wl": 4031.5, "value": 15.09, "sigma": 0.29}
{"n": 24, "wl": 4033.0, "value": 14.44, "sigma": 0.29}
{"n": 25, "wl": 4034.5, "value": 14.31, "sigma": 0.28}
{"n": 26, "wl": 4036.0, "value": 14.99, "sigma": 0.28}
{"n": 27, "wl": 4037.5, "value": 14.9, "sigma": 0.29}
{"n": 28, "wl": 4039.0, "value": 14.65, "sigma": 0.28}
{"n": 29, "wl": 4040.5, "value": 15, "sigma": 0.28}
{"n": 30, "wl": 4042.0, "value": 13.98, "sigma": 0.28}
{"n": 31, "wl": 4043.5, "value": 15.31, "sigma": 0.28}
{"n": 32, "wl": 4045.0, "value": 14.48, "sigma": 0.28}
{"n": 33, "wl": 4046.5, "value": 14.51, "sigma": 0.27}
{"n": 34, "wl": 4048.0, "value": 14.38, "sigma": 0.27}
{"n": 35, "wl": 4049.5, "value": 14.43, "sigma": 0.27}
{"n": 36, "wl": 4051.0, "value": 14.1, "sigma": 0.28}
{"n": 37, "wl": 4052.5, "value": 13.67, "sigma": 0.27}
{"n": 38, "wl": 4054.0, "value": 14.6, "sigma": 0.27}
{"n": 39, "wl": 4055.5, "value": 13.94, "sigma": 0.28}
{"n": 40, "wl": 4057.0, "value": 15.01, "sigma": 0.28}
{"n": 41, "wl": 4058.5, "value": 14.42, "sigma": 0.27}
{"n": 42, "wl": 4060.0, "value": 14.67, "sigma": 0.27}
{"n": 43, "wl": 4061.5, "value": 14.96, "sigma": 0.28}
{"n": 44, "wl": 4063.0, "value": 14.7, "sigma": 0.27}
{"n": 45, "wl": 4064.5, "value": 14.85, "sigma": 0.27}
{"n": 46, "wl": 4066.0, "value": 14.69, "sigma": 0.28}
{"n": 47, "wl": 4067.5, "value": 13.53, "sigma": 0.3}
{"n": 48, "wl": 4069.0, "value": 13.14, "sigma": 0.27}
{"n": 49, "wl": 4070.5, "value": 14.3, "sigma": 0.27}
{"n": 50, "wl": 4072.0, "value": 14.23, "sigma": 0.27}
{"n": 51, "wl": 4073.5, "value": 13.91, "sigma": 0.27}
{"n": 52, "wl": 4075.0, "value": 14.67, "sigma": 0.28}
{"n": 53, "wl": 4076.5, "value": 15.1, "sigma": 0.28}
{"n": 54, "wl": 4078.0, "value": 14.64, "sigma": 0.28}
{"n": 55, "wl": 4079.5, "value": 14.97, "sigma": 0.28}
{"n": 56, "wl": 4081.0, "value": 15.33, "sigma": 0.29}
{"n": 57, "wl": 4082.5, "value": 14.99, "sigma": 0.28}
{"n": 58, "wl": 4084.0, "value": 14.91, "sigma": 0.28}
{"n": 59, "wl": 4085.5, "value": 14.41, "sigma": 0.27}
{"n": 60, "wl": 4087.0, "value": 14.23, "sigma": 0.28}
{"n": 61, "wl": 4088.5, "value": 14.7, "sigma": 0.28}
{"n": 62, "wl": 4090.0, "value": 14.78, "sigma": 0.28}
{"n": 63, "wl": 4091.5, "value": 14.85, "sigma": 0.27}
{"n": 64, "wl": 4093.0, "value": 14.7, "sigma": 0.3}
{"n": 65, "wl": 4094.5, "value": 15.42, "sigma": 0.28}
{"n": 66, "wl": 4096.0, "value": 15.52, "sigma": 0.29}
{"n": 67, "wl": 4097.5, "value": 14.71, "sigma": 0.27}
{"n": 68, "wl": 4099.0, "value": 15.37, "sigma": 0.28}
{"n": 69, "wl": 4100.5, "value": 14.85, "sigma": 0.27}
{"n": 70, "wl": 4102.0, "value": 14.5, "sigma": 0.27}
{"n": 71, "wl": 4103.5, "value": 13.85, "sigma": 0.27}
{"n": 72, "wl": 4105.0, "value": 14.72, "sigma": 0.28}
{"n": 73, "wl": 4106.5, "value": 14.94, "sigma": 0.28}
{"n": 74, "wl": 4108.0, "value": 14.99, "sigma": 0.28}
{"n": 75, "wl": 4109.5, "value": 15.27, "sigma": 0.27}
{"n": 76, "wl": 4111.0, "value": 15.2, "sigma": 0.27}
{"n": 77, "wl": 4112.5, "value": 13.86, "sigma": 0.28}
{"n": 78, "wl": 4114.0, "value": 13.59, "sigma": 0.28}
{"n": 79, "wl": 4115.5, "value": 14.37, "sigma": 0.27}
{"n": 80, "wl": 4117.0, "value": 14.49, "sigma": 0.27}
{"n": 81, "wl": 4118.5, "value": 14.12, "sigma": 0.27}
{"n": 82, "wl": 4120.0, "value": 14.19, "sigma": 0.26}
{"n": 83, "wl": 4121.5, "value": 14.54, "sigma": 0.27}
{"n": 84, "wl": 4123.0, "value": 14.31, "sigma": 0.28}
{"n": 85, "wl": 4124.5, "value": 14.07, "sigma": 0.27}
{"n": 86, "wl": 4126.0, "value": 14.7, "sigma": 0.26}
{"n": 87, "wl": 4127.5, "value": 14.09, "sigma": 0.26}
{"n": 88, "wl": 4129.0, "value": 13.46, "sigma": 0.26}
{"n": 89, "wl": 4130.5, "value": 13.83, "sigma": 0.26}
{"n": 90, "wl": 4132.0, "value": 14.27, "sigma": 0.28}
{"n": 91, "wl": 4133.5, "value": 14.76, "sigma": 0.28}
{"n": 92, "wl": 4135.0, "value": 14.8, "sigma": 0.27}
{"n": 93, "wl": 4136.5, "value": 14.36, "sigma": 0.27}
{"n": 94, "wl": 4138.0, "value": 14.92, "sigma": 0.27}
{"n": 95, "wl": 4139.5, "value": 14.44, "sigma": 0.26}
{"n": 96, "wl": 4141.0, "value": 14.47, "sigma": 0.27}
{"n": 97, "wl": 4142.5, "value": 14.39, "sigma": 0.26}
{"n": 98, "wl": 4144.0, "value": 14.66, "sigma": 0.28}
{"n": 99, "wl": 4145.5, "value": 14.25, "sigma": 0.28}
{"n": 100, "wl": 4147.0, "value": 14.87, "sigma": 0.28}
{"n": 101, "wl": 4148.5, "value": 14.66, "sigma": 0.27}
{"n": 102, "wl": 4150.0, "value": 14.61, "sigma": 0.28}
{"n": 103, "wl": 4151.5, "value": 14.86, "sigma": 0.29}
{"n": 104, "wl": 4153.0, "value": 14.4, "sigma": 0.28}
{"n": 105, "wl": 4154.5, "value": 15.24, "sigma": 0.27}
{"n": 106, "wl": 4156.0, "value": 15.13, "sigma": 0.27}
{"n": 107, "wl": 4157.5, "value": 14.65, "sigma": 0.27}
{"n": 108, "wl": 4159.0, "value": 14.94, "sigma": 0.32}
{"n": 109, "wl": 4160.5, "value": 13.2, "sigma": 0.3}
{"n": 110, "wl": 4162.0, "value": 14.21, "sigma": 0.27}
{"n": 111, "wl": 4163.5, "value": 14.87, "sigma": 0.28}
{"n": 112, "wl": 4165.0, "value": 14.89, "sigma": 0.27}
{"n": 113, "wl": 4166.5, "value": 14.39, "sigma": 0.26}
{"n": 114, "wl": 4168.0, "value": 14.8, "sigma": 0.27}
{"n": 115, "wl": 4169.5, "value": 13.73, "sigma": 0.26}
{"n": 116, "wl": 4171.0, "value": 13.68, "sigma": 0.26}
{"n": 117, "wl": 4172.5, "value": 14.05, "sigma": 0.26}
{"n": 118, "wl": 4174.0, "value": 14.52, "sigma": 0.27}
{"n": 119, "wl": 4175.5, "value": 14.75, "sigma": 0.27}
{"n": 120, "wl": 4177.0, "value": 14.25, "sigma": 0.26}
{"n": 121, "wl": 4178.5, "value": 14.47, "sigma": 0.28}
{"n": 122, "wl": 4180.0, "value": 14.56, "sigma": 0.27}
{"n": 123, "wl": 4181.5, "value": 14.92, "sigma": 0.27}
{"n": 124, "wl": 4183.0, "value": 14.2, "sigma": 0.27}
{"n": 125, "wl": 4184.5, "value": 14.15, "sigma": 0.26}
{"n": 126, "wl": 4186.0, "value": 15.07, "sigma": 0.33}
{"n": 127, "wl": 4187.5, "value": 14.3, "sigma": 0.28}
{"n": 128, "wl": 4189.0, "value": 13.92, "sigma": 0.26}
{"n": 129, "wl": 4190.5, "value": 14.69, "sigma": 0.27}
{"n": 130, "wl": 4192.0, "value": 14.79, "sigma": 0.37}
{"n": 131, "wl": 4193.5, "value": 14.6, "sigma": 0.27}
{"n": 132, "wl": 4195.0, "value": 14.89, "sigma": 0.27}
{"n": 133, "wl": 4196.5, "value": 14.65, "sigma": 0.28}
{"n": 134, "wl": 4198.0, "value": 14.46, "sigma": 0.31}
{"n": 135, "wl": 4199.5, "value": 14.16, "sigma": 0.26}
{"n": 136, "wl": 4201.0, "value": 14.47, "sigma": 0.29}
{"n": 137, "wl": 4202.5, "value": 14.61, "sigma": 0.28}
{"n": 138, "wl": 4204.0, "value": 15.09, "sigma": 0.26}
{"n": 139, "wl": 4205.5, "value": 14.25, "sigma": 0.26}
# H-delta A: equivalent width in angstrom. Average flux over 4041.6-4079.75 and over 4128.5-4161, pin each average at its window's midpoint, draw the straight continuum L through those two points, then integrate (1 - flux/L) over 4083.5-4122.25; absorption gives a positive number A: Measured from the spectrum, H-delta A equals -0.5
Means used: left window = 14.4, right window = 14.5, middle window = 14.7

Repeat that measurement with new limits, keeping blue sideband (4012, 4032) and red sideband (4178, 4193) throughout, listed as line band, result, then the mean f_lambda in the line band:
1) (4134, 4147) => -0.01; 14.6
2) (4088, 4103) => -0.34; 14.9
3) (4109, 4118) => 0.09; 14.4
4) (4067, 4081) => 0.26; 14.3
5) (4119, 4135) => 0.35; 14.2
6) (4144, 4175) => 0.07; 14.5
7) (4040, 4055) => 0.22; 14.4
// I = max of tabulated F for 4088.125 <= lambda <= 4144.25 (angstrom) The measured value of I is 15.52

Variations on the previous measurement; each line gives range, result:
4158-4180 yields 14.94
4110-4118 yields 15.2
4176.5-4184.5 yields 14.92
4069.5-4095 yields 15.42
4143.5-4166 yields 15.24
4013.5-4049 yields 15.31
